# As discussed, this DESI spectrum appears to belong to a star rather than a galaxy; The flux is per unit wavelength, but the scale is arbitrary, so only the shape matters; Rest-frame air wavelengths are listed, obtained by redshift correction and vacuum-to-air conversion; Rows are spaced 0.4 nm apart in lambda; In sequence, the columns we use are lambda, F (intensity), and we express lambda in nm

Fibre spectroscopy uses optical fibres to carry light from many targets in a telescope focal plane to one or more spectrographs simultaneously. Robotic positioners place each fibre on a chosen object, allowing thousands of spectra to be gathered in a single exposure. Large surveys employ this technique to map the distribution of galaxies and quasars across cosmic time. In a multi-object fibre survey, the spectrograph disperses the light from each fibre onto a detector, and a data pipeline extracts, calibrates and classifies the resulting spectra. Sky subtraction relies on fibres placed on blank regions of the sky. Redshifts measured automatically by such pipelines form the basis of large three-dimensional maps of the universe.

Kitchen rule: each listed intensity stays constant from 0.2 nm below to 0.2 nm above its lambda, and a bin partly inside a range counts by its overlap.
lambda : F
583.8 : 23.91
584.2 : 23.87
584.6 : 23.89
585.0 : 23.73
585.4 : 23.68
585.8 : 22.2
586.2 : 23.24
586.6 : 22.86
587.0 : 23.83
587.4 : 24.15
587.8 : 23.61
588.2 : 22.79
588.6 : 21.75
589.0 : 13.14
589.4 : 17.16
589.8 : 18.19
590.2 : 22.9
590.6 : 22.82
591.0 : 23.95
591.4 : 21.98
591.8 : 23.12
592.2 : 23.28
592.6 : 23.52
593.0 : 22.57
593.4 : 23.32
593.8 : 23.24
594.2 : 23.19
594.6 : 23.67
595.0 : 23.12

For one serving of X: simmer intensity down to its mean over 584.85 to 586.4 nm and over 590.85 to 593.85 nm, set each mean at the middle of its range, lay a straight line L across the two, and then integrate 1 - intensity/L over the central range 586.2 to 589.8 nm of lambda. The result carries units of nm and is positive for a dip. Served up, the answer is 0.32 nm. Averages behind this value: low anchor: 23.2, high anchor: 23.1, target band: 21.1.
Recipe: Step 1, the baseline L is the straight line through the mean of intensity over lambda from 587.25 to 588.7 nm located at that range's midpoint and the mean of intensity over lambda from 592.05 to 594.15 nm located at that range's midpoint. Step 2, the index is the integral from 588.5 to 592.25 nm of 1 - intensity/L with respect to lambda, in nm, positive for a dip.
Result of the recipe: 0.397 nm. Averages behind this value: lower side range 23.1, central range 20.7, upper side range 23.2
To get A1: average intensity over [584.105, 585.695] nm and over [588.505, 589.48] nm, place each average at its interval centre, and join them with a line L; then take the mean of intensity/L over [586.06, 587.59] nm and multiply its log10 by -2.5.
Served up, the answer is -0.15 mag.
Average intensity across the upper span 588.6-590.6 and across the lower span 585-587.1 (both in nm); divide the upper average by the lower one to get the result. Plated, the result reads 0.8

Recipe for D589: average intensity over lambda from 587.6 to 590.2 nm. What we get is 19.7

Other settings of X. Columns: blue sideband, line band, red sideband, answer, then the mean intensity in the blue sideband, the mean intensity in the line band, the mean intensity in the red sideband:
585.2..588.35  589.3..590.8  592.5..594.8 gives 0.18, 23.3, 20.5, 23.2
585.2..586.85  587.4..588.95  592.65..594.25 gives 0.07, 23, 22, 23.1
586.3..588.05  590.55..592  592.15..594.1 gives 0.02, 23.6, 23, 23.2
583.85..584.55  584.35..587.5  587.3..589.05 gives -0.08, 23.9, 23.4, 21.6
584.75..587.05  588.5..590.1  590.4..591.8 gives 0.38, 23.2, 17.6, 22.9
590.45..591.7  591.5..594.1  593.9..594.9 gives 0.00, 22.9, 23.1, 23.4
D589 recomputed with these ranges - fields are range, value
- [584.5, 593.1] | 22.2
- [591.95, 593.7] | 23.2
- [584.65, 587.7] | 23.4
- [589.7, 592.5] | 22.5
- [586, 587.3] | 23.4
